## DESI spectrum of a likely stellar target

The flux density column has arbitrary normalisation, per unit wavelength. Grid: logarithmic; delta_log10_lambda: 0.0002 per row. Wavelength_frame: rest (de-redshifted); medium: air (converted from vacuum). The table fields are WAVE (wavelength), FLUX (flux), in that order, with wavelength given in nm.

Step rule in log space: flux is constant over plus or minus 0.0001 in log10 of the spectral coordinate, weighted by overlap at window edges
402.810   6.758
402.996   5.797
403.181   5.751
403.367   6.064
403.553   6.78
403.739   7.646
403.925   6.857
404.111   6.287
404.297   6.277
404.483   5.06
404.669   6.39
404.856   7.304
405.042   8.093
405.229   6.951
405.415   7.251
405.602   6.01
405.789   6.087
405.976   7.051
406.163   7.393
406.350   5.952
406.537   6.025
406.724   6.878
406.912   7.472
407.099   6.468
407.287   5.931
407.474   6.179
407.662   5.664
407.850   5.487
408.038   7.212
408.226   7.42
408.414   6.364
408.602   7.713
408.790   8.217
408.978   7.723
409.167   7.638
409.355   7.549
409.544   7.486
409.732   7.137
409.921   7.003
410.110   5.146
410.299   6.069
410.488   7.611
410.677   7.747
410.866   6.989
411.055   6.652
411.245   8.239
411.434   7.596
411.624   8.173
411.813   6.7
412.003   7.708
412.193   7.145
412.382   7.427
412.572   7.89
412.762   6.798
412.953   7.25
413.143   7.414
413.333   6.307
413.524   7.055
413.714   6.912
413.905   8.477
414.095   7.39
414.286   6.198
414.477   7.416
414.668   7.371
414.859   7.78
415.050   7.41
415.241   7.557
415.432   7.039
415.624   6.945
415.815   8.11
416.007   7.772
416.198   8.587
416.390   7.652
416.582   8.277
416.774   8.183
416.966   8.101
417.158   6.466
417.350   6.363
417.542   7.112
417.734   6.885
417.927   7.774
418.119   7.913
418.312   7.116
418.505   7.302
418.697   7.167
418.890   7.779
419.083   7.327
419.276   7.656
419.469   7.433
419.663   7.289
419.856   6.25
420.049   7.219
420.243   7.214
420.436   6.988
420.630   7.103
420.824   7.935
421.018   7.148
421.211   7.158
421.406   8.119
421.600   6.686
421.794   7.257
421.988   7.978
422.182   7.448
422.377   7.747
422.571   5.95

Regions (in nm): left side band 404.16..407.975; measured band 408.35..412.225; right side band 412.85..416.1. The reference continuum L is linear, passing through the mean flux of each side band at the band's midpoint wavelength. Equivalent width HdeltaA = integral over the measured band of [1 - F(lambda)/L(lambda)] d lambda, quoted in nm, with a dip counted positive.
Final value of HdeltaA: -0.21 nm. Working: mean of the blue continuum 6.5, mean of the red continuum 7.31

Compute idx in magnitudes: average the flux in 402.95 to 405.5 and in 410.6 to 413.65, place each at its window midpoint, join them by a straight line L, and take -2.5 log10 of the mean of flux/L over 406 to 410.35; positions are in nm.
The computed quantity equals 0.03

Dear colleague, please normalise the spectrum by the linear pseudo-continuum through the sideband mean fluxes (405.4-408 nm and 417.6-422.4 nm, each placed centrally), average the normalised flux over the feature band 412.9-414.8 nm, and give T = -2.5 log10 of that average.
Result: -0.04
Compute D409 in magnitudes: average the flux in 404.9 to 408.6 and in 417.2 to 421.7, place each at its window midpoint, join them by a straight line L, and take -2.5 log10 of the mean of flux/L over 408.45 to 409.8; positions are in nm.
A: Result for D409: -0.12 mag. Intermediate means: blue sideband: 6.66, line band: 7.6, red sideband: 7.25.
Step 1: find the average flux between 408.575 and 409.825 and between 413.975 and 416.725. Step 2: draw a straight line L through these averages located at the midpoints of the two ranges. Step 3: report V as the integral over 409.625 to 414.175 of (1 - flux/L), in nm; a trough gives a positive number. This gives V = 0.239 nm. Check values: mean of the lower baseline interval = 7.64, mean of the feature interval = 7.2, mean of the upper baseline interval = 7.56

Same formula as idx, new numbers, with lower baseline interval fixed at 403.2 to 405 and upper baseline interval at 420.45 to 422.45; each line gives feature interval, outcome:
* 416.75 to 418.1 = -0.01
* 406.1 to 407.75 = 0.04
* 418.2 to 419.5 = -0.02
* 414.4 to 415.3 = -0.06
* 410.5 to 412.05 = -0.09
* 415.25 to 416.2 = -0.07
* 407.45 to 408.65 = 0.03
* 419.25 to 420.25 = 0.03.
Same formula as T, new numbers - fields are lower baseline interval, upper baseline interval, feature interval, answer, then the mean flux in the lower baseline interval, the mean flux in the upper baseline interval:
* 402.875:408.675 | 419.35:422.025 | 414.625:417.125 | -0.10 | 6.57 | 7.26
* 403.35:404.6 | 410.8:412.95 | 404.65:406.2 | -0.05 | 6.45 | 7.39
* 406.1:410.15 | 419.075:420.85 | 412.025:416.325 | -0.05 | 6.84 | 7.21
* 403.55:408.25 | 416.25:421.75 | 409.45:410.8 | -0.01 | 6.6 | 7.35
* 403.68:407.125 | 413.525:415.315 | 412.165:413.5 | 0.01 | 6.7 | 7.37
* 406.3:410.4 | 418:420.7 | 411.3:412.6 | -0.09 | 6.77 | 7.27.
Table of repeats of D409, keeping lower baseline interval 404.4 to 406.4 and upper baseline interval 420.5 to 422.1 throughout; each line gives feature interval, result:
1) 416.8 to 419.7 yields -0.01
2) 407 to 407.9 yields 0.14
